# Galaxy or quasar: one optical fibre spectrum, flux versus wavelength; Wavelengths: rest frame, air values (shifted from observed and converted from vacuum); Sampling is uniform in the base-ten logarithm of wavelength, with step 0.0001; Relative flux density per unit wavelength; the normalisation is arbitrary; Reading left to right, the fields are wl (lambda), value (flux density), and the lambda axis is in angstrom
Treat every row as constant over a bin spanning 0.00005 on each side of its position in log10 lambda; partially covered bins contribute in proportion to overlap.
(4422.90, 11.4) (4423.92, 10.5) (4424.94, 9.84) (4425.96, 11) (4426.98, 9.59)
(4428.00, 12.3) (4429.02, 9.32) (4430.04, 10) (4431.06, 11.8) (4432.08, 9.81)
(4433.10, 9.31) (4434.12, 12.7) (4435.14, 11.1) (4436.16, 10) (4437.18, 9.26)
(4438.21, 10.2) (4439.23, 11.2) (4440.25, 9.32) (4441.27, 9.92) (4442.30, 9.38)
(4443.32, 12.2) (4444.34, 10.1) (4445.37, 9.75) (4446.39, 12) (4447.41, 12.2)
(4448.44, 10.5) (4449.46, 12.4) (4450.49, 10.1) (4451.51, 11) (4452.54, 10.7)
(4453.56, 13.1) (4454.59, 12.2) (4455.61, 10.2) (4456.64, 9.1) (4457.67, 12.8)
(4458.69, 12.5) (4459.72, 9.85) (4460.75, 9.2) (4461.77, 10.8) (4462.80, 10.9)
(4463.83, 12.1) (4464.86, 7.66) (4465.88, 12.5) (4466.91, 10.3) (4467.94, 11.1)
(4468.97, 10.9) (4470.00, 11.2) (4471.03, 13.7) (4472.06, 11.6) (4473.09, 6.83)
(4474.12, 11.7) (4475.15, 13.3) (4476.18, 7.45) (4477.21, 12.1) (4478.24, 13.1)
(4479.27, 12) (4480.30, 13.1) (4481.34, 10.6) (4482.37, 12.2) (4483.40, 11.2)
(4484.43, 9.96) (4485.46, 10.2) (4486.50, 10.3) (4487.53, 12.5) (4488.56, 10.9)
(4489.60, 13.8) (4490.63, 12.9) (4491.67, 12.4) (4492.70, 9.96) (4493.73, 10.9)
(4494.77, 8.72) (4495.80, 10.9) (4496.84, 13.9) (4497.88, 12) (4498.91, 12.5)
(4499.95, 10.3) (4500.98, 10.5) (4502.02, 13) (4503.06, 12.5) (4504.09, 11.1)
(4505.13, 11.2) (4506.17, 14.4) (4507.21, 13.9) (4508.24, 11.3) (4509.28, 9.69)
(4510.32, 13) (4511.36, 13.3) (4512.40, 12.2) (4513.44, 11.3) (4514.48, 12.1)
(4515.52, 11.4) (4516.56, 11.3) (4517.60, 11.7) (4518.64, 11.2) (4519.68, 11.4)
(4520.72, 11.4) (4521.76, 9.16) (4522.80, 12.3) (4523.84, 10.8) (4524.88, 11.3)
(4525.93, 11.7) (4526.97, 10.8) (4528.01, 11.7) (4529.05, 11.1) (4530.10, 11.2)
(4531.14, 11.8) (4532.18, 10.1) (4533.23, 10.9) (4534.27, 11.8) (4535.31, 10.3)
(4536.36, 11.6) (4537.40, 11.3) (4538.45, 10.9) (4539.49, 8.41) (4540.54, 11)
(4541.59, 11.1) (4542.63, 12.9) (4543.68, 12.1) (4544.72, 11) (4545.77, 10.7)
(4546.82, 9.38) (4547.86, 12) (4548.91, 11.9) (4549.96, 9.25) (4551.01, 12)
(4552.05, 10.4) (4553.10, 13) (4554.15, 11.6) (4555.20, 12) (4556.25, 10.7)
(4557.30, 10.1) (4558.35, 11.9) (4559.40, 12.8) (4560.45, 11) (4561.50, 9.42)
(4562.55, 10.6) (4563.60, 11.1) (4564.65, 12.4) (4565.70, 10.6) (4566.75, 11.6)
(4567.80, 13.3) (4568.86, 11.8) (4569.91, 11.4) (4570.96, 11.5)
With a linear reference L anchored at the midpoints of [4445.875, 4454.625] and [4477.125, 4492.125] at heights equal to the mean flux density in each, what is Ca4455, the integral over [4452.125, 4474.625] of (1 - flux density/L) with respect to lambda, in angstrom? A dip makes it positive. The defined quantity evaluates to 1.3 angstrom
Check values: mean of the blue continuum 11.5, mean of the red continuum 11.8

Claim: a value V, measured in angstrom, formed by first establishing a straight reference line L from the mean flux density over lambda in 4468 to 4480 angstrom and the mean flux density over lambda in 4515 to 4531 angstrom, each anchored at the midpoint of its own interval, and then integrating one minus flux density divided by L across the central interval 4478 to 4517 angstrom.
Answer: -1.64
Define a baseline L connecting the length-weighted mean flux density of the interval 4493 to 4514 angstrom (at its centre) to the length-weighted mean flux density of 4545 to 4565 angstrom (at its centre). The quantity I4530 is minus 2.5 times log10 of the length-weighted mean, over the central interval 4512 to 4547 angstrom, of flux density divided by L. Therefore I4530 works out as 0.03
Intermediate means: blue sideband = 11.8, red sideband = 11.2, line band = 11.2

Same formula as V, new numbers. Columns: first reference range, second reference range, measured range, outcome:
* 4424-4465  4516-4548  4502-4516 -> -1.46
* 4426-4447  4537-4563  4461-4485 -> -0.98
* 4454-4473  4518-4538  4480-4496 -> -0.35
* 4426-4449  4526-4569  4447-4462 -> -0.63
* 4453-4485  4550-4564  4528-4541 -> 0.34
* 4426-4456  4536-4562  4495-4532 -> -2.17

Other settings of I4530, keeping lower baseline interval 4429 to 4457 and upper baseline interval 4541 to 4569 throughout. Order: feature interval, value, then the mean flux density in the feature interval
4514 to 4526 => -0.014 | 11.3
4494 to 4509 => -0.074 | 11.8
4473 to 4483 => -0.050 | 11.4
